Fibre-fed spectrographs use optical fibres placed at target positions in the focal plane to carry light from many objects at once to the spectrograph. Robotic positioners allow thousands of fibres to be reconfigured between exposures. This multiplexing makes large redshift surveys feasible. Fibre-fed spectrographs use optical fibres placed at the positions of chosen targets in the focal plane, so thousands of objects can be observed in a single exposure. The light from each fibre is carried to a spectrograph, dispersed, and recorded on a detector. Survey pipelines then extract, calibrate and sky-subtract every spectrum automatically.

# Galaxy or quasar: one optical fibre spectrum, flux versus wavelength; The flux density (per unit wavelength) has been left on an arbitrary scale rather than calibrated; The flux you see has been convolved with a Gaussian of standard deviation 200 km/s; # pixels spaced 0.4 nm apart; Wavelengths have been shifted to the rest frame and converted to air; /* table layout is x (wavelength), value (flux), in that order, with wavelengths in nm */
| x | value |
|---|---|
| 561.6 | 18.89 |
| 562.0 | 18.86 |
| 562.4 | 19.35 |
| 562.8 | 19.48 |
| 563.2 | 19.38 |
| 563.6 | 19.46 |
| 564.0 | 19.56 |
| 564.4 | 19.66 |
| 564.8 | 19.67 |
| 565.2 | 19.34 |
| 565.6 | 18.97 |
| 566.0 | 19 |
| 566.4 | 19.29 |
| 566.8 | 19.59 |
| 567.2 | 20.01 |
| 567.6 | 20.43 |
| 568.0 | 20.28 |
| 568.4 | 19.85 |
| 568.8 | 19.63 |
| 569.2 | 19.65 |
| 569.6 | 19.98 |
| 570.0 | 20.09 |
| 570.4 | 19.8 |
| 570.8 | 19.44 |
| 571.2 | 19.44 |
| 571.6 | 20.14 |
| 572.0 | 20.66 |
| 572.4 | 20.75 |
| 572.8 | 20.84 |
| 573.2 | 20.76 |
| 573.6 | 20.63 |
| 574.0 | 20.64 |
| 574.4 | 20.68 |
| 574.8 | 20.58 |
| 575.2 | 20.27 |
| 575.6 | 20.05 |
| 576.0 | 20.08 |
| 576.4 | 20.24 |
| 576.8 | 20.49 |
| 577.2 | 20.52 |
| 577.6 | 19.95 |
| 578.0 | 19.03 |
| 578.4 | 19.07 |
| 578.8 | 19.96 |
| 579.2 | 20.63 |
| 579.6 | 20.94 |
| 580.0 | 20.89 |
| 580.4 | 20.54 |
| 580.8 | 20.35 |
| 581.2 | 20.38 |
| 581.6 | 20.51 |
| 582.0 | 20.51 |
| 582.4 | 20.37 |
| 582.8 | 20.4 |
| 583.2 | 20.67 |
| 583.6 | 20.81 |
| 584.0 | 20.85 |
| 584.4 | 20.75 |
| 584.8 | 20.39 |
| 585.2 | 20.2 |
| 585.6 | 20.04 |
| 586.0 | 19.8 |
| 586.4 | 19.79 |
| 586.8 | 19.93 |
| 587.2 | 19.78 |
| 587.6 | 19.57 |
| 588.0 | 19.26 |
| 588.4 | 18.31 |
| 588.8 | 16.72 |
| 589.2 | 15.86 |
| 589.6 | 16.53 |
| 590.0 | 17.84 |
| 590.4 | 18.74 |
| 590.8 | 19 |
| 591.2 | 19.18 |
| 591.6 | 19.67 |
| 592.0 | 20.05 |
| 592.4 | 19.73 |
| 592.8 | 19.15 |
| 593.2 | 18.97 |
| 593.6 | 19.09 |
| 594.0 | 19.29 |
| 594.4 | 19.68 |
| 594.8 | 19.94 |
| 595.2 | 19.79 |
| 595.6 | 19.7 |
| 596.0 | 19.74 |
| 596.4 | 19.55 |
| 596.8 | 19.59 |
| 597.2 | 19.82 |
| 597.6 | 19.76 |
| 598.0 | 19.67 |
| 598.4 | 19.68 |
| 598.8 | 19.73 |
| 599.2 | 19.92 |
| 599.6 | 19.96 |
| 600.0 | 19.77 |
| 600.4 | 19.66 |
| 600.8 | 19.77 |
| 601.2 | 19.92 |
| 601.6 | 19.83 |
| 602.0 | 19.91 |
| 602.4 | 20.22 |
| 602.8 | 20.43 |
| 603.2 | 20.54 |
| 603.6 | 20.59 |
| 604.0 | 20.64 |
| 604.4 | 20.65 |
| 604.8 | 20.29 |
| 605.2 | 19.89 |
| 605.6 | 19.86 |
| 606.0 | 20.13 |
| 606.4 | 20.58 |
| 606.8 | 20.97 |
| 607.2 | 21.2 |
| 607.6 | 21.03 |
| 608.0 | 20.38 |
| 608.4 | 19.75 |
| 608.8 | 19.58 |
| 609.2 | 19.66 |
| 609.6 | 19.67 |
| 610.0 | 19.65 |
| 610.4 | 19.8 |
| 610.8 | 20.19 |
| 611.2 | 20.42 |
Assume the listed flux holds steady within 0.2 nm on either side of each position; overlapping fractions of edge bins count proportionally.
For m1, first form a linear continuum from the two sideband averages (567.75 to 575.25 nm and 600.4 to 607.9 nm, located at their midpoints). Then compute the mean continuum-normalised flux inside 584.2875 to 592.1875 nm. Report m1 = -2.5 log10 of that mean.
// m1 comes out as 0.07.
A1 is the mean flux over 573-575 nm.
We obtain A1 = 20.7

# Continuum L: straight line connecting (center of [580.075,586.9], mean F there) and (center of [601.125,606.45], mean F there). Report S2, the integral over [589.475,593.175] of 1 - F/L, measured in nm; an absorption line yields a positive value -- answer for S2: 0.26 nm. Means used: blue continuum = 20.4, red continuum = 20.2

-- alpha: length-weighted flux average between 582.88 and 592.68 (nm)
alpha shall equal 19.3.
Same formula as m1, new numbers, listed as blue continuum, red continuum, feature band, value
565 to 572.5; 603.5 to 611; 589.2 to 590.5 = 0.16 mag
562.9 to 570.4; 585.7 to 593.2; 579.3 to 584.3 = -0.08 mag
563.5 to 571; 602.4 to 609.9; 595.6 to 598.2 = 0.03 mag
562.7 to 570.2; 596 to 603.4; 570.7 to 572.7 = -0.03 mag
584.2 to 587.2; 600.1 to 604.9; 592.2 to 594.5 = 0.05 mag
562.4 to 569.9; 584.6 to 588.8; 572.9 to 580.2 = -0.04 mag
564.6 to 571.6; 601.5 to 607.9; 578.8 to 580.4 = -0.04 mag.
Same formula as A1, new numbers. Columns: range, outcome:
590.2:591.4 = 19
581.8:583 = 20.4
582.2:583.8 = 20.6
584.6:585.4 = 20.3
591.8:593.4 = 19.5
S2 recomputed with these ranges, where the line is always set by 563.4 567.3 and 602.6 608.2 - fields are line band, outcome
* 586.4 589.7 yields 0.27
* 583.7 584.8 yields -0.04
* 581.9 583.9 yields -0.07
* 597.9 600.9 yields 0.09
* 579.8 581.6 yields -0.06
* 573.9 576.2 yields -0.08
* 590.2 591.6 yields 0.07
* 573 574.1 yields -0.06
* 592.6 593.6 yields 0.06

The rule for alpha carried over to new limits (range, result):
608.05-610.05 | 19.7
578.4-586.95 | 20.4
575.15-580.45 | 20.2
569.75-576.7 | 20.3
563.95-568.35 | 19.6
